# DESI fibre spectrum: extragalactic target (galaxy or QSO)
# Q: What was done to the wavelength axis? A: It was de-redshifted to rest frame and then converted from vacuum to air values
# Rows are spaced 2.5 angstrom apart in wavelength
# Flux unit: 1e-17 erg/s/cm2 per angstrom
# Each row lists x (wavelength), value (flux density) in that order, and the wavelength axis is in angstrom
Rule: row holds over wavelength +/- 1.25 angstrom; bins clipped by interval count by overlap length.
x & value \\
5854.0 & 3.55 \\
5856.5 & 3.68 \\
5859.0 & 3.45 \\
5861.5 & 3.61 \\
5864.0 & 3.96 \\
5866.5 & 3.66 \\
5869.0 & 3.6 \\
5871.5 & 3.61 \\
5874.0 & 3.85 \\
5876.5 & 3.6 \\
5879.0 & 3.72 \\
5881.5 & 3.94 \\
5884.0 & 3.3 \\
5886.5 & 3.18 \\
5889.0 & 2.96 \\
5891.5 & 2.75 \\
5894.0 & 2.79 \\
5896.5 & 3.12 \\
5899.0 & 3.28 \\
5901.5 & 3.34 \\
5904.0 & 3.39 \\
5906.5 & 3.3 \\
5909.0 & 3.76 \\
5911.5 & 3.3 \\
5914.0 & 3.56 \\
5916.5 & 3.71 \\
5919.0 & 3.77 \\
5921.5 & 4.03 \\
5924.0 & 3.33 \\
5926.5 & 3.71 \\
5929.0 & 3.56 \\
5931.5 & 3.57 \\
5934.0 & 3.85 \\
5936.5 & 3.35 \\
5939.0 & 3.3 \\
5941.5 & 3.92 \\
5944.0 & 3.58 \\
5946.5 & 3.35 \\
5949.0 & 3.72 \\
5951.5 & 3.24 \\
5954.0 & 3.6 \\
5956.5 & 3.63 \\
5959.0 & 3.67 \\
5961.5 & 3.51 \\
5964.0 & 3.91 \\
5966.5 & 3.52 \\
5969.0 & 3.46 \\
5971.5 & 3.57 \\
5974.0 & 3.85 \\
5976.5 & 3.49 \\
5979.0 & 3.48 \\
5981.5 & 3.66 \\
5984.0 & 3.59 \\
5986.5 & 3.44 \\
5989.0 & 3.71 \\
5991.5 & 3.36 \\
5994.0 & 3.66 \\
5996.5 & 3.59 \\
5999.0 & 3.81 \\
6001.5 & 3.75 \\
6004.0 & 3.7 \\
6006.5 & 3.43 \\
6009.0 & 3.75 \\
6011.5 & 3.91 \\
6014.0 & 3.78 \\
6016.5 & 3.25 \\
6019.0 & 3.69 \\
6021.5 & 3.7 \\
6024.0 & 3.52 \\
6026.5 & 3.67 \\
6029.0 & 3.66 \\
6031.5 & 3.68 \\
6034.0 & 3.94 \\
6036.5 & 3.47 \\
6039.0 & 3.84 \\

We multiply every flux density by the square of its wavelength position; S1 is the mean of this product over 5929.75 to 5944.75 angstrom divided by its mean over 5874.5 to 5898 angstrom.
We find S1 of 1.1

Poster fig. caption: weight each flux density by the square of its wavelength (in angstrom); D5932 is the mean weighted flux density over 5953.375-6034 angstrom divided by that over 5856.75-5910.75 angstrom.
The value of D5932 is 1.10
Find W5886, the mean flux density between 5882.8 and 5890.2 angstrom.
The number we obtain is 3.15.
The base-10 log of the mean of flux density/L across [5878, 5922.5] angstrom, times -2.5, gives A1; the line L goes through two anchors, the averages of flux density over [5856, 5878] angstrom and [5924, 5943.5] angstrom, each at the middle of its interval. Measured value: 0.07 mag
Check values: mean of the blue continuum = 3.67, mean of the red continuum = 3.59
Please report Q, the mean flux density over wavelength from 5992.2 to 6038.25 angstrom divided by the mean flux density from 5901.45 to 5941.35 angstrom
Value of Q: 1.03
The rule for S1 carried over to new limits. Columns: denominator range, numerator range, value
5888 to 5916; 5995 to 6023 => 1.17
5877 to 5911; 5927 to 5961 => 1.10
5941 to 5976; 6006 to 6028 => 1.03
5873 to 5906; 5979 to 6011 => 1.13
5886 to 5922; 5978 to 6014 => 1.12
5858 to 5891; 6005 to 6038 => 1.08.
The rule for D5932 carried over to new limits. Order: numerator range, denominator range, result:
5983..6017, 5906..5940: 1.04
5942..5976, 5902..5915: 1.06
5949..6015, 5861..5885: 1.02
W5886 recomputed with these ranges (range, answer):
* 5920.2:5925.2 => 3.68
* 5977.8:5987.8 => 3.54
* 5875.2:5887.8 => 3.55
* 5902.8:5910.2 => 3.48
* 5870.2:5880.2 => 3.69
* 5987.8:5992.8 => 3.53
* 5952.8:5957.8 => 3.62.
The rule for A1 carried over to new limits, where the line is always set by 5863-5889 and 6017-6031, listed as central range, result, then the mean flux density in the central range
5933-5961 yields 0.017 mag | 3.56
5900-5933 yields 0.015 mag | 3.56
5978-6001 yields 0.008 mag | 3.6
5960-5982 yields 0.005 mag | 3.6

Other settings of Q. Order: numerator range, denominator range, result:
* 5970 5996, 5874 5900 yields 1.09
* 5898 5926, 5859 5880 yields 0.96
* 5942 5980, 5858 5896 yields 1.03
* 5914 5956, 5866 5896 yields 1.06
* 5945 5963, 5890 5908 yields 1.12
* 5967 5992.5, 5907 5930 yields 0.98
